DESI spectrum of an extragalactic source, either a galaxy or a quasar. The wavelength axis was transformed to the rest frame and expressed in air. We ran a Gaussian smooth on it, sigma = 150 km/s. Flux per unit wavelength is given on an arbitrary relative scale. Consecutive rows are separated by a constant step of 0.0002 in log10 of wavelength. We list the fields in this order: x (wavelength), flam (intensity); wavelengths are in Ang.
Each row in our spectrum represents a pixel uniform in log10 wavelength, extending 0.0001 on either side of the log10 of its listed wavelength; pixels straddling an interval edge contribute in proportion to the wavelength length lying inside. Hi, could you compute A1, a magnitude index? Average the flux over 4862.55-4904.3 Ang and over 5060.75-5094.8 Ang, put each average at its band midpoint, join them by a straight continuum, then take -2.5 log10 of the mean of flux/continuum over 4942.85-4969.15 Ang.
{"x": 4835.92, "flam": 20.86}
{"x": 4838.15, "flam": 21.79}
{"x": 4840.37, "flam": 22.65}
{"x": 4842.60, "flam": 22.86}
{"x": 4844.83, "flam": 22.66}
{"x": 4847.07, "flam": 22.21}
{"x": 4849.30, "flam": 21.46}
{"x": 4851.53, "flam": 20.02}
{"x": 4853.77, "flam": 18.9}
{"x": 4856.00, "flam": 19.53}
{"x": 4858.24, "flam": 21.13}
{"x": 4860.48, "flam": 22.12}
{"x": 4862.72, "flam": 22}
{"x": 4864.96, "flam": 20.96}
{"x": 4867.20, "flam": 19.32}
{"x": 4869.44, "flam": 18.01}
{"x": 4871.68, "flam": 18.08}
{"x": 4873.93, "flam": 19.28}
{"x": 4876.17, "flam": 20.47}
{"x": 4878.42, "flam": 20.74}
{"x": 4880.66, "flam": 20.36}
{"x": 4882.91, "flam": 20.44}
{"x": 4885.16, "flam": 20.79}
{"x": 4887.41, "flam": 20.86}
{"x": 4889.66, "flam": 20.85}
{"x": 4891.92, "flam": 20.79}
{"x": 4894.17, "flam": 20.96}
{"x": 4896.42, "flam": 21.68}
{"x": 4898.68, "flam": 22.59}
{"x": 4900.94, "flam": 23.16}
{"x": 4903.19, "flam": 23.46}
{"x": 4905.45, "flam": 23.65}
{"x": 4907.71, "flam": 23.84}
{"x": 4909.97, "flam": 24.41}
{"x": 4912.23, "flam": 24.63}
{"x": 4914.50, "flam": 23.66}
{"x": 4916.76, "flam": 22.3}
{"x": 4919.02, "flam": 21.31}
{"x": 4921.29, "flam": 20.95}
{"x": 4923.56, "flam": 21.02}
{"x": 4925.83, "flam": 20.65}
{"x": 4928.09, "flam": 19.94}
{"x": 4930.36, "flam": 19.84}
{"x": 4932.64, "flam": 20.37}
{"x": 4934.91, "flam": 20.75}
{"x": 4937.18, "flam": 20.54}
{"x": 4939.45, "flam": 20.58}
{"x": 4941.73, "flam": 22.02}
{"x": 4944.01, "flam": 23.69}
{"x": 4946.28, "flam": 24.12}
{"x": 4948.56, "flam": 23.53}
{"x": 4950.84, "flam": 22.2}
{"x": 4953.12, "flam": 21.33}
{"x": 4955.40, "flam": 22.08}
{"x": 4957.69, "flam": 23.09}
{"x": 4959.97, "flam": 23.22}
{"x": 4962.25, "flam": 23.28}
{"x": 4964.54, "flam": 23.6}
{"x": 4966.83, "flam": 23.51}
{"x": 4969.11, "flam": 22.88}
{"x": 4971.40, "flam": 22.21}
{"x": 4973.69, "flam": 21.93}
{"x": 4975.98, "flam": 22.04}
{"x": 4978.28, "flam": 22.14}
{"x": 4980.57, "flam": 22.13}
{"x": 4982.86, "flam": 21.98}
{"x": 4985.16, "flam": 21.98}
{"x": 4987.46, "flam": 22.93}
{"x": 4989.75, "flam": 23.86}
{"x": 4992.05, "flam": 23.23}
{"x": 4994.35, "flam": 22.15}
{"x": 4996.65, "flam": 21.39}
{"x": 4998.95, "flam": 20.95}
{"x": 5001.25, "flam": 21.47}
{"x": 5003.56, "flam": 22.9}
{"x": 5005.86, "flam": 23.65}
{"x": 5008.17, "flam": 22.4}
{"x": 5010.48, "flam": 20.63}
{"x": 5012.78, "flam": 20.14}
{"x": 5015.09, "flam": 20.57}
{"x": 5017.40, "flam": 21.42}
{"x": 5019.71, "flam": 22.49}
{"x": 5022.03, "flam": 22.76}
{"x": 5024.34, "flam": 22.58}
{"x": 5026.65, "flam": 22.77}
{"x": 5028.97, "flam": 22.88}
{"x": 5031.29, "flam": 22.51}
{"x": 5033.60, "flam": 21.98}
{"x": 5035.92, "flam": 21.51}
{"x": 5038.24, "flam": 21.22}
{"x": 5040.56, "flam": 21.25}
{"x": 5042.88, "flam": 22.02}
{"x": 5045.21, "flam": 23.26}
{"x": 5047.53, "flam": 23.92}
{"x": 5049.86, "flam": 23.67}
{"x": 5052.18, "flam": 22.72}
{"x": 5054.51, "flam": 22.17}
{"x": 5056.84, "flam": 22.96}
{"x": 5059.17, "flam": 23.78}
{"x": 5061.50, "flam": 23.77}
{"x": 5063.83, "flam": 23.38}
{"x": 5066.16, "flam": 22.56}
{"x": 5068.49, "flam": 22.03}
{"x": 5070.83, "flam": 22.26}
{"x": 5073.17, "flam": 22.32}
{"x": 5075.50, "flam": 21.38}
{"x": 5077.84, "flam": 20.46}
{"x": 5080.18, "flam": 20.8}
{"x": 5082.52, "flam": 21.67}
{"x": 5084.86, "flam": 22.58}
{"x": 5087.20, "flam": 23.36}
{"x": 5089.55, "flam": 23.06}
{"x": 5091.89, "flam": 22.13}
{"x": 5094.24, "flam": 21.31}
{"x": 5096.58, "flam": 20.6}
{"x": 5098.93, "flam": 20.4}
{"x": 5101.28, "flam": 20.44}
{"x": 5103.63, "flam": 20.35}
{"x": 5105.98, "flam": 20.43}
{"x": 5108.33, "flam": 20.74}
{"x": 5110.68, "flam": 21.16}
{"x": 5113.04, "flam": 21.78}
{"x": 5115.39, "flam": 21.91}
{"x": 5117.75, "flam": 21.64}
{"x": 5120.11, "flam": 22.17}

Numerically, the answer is -0.09 mag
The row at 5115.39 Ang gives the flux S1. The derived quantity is 21.91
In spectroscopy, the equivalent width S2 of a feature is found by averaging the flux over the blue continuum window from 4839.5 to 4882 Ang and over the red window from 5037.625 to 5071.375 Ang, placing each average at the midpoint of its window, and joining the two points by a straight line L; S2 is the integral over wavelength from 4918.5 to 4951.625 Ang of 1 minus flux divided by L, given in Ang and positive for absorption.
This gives 0.1 Ang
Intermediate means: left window 20.7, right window 22.8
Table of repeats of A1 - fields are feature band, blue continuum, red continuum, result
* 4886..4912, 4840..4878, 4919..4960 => -0.07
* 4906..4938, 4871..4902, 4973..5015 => -0.03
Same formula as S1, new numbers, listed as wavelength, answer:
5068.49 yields 22.03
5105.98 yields 20.43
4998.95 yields 20.95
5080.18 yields 20.8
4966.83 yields 23.51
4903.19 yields 23.46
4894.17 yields 20.96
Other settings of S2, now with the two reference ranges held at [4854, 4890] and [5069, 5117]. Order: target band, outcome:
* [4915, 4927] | -0.5 Ang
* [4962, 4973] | -1.2 Ang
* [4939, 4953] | -1.4 Ang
